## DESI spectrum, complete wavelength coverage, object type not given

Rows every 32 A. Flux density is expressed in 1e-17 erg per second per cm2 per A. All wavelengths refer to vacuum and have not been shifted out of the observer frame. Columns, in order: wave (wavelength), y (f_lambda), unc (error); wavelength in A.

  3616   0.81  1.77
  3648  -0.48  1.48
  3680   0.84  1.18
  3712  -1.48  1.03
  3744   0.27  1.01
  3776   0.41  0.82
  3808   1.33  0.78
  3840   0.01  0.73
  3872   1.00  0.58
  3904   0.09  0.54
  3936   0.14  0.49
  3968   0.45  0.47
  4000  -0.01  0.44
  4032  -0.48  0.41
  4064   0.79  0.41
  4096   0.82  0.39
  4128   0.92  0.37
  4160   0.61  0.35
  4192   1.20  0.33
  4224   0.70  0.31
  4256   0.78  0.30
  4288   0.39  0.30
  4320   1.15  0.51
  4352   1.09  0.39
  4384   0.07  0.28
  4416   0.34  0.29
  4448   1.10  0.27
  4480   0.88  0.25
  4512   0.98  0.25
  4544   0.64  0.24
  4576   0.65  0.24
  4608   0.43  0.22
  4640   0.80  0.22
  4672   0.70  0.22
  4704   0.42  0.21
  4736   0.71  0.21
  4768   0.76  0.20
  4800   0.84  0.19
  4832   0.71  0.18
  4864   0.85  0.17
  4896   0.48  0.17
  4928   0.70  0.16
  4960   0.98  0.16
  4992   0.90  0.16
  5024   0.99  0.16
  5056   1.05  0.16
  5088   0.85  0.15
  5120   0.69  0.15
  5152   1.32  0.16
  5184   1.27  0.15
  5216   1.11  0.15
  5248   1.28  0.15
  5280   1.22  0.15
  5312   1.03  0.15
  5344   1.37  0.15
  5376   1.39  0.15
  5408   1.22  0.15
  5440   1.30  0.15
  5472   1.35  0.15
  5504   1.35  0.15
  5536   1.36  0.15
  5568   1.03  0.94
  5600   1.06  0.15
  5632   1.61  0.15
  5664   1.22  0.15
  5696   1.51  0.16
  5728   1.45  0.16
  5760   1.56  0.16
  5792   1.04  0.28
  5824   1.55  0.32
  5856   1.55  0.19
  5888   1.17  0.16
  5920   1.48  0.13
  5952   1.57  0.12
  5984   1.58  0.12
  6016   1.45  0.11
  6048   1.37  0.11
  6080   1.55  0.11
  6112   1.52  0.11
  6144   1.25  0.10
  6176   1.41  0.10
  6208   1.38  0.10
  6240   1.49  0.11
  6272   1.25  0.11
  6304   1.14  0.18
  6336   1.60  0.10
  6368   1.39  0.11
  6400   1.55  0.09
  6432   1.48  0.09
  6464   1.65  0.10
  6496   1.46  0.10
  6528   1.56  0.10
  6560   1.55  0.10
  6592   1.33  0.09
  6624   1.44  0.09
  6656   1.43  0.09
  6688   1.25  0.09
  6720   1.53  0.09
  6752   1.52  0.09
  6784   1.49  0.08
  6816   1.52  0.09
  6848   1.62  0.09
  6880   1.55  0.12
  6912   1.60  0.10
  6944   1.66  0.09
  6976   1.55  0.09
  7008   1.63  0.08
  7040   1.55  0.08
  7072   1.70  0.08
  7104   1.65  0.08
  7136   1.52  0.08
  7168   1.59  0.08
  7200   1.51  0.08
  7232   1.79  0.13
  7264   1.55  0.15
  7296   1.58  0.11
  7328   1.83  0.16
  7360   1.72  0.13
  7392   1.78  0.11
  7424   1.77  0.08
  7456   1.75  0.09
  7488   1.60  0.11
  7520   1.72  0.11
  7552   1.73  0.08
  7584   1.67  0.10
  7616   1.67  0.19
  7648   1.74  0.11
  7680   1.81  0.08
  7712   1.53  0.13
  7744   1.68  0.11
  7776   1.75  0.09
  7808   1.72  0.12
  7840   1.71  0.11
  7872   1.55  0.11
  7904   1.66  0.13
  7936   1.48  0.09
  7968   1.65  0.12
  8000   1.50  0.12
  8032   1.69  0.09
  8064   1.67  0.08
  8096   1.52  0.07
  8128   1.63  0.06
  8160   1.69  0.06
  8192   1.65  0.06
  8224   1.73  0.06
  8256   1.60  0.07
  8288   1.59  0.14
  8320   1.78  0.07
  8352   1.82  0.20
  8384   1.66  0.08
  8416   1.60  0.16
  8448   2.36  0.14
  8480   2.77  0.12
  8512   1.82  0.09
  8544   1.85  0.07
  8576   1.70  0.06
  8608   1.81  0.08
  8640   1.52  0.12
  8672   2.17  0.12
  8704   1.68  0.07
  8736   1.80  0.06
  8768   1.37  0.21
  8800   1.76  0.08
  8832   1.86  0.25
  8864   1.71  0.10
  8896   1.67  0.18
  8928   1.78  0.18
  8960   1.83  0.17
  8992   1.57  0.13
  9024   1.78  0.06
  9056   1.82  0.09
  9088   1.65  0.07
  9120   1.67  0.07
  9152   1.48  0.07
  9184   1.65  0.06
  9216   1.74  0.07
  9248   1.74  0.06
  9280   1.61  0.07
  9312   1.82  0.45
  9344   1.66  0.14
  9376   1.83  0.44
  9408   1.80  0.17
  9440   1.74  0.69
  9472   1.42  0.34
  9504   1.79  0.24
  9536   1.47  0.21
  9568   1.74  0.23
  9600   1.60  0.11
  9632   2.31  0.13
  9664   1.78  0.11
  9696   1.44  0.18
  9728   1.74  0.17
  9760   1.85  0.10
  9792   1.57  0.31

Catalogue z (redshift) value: 0.29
